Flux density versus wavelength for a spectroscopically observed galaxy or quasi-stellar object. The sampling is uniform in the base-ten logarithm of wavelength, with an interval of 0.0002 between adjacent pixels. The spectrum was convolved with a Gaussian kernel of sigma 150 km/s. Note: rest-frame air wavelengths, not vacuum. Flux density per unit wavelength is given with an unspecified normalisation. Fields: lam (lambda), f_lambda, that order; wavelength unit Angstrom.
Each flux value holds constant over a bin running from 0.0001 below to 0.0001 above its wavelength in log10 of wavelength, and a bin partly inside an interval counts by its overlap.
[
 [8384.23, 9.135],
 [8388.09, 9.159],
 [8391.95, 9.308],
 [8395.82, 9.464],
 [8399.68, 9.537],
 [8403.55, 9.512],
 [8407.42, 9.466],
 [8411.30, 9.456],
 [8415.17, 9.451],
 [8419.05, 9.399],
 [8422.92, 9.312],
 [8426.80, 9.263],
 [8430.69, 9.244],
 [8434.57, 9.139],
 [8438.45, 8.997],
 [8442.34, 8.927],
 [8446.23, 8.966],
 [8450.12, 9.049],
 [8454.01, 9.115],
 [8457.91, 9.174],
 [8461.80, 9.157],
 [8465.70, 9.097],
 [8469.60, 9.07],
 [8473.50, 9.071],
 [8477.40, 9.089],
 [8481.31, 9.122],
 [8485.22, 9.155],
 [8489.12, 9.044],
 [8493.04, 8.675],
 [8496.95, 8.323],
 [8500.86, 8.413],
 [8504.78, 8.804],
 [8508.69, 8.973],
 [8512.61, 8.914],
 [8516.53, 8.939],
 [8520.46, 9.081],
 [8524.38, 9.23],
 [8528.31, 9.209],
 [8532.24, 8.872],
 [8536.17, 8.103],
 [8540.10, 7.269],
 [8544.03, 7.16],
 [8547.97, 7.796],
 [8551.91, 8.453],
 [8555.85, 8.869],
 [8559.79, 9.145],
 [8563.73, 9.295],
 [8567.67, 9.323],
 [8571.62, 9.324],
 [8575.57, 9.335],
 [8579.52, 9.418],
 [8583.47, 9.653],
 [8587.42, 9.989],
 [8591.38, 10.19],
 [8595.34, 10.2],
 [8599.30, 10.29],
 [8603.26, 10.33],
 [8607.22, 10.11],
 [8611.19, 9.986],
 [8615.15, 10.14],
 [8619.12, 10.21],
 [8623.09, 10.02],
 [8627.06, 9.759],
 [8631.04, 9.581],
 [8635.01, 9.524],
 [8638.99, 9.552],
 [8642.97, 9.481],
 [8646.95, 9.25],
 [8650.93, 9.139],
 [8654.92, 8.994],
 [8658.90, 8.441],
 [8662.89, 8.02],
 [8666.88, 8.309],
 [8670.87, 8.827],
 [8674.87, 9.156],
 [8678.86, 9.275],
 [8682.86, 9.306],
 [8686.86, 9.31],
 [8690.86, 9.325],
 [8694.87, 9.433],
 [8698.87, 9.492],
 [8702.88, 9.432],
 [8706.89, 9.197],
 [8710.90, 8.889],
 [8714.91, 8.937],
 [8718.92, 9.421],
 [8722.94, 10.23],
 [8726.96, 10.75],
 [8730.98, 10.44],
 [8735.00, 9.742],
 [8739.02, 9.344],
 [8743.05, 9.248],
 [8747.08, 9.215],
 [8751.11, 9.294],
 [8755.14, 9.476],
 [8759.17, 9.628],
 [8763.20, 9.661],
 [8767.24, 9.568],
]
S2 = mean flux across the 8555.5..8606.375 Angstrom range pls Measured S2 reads 9.68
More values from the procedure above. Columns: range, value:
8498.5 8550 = 8.52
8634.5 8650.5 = 9.42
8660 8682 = 8.74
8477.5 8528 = 8.91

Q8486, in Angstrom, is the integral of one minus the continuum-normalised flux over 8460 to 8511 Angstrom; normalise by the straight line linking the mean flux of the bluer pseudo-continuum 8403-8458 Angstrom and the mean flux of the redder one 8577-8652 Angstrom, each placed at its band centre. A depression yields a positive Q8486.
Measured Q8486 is 2.6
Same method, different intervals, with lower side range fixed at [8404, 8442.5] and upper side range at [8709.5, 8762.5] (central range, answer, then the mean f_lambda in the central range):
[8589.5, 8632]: -2.7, 10.1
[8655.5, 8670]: 1.8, 8.38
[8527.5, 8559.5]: 4.0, 8.23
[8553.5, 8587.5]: 0.4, 9.33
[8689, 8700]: 0.2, 9.41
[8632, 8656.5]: 0.4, 9.34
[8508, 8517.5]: 0.4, 8.94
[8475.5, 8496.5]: 0.9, 8.96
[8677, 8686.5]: 0.2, 9.29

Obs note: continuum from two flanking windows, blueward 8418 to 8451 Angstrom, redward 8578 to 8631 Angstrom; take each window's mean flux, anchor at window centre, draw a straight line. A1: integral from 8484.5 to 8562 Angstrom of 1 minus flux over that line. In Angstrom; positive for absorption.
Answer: 7.9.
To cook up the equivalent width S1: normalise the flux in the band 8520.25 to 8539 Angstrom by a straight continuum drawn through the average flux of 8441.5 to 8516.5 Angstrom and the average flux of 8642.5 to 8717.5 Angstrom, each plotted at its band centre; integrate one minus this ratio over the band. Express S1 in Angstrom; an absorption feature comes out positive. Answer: 0.4 Angstrom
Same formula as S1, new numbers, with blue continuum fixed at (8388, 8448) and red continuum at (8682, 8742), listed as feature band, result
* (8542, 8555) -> 2.1 Angstrom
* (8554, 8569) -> 0.4 Angstrom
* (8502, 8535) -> 1.5 Angstrom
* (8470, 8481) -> 0.3 Angstrom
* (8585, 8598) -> -0.9 Angstrom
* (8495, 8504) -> 0.9 Angstrom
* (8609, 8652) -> -1.0 Angstrom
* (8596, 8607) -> -0.9 Angstrom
